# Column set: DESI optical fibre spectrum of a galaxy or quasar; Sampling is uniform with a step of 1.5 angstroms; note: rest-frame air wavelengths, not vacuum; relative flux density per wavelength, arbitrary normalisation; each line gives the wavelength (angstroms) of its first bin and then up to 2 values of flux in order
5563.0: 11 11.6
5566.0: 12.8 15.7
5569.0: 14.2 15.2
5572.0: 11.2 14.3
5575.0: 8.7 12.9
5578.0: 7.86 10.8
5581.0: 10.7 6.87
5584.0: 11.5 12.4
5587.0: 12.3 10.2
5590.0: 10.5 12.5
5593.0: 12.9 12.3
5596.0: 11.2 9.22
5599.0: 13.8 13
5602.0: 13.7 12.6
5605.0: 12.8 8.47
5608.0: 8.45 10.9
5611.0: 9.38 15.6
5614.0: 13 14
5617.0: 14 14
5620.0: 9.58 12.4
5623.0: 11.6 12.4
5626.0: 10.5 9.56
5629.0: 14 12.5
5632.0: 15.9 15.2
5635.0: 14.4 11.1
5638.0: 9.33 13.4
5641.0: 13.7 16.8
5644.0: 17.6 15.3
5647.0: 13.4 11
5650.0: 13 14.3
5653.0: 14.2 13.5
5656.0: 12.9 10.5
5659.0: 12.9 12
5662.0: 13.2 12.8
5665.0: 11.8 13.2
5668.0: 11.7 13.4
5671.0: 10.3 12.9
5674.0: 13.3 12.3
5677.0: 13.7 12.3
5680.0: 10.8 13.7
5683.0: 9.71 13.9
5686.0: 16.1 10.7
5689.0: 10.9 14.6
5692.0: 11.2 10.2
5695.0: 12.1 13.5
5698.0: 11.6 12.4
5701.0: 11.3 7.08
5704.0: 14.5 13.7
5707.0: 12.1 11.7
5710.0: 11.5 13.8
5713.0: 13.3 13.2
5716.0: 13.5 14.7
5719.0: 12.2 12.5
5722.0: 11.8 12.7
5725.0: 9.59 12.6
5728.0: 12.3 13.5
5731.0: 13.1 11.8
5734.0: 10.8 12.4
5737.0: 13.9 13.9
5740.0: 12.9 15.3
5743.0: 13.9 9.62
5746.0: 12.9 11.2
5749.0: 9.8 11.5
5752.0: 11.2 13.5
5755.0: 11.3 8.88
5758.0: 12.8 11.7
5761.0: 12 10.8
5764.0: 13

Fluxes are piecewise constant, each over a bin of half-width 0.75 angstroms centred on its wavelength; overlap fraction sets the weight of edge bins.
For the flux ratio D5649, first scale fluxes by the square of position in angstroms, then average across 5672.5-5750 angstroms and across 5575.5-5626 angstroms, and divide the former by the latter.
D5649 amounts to 1.11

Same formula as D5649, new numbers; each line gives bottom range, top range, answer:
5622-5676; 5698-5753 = 0.98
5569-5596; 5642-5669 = 1.19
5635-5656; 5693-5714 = 0.91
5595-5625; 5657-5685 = 1.05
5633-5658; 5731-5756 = 0.94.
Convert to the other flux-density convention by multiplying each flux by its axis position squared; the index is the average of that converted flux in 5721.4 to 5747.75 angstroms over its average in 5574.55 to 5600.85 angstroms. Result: 1.2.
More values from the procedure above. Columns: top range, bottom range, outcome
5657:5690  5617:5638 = 1.01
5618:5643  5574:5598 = 1.19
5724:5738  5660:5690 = 1.00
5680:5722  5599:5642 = 1.03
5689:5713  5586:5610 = 1.08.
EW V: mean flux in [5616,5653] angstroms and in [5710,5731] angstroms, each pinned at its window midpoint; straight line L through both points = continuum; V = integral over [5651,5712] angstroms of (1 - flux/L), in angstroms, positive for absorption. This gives 2.5 angstroms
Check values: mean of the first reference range 13.2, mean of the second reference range 12.7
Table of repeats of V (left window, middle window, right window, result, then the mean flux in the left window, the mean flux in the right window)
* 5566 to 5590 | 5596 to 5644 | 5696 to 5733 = -2.4 angstroms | 11.7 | 12.4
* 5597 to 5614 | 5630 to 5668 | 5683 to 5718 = -4.1 angstroms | 11.7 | 12.4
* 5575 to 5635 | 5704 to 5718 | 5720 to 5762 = -1.2 angstroms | 11.8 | 12.1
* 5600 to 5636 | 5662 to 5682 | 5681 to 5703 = -0.7 angstroms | 12.4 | 12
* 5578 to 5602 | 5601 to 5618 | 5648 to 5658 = -0.5 angstroms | 11.3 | 12.9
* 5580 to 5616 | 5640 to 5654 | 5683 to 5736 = -2.9 angstroms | 11.6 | 12.3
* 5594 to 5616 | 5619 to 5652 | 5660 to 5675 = -2.4 angstroms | 11.9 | 12.5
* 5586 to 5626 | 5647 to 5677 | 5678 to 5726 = -1.2 angstroms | 11.9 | 12.3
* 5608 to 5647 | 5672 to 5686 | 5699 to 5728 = -0.1 angstroms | 13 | 12.3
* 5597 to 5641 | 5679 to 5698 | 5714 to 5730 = 0.3 angstroms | 12.3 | 12.6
